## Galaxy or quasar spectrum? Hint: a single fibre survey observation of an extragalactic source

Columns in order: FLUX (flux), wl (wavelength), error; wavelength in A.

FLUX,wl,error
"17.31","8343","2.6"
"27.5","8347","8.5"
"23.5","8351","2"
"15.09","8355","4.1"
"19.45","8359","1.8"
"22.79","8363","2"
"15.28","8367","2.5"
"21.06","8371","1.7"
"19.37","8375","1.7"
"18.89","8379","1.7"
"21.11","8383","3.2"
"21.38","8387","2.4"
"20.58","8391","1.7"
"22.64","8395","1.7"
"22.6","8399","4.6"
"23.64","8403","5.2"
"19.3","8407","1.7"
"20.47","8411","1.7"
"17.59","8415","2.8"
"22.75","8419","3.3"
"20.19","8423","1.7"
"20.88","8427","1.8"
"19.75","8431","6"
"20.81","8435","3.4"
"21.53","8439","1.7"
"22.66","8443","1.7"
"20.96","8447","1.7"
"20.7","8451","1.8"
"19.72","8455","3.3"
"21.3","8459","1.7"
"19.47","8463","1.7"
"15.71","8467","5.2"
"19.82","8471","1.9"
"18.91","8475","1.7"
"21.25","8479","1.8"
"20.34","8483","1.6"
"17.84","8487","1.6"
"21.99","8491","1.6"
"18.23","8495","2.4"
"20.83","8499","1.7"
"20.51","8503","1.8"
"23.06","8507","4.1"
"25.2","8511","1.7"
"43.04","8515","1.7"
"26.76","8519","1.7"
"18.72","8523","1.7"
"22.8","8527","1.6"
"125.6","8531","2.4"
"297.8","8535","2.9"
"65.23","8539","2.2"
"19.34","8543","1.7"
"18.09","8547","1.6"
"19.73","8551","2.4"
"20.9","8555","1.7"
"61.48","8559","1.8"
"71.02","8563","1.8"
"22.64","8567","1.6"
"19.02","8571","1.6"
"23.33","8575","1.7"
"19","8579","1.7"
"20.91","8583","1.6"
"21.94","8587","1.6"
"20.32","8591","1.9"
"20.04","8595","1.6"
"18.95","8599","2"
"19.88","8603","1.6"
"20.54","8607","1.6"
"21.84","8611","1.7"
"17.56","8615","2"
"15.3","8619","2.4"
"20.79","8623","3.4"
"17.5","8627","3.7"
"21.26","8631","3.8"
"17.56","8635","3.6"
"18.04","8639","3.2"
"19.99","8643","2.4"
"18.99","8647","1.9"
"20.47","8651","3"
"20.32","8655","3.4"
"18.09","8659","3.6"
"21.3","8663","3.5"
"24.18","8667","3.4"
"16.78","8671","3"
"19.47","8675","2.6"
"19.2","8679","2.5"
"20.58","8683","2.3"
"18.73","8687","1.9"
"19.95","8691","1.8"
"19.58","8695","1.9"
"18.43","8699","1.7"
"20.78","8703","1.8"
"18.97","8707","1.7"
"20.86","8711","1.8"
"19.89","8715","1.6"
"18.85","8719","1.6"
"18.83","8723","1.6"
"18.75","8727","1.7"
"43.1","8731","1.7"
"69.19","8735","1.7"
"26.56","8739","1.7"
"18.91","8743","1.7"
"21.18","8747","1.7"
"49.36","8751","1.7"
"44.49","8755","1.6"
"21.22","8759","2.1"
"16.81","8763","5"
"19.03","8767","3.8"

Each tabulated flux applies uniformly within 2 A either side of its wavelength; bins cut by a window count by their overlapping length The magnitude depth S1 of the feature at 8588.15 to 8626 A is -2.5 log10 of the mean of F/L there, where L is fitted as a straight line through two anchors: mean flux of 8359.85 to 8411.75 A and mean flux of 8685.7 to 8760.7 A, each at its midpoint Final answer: 0.26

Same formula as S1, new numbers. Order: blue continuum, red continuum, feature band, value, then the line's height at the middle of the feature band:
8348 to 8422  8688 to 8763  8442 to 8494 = 0.11 mag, 22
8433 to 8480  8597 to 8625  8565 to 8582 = -0.08 mag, 19.5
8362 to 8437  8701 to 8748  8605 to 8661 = 0.28 mag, 24.8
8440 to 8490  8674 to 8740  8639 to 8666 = 0.17 mag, 23.3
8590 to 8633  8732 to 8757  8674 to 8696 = 0.46 mag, 30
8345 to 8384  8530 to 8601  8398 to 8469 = 0.40 mag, 29.9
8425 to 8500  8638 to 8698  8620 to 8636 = 0.04 mag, 19.8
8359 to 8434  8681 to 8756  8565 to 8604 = 0.16 mag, 24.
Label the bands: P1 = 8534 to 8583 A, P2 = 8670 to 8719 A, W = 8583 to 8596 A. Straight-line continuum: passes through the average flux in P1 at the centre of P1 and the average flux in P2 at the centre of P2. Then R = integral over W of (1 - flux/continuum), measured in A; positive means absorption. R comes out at 6.5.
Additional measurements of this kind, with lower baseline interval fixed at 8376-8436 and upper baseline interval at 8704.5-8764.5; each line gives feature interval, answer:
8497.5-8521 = -3.5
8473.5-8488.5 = 1.9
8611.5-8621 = 3.1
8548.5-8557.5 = 0.7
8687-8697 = 2.9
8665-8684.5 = 5.1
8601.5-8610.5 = 1.8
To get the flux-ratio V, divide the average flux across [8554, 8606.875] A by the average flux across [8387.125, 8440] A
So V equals 1.3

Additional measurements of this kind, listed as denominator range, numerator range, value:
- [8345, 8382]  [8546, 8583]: 1.49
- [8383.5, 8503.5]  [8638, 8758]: 1.18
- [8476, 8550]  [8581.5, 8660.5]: 0.43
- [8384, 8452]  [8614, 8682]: 0.91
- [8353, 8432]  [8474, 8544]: 2.31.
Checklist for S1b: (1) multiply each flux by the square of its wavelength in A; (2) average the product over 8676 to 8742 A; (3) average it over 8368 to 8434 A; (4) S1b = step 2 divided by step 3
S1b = 1.3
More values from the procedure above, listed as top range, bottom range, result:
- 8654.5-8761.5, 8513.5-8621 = 0.64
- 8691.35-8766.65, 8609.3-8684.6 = 1.40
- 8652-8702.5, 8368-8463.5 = 1.01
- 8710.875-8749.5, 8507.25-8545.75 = 0.43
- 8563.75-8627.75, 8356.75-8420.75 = 1.07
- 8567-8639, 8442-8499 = 1.03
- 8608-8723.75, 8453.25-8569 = 0.51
